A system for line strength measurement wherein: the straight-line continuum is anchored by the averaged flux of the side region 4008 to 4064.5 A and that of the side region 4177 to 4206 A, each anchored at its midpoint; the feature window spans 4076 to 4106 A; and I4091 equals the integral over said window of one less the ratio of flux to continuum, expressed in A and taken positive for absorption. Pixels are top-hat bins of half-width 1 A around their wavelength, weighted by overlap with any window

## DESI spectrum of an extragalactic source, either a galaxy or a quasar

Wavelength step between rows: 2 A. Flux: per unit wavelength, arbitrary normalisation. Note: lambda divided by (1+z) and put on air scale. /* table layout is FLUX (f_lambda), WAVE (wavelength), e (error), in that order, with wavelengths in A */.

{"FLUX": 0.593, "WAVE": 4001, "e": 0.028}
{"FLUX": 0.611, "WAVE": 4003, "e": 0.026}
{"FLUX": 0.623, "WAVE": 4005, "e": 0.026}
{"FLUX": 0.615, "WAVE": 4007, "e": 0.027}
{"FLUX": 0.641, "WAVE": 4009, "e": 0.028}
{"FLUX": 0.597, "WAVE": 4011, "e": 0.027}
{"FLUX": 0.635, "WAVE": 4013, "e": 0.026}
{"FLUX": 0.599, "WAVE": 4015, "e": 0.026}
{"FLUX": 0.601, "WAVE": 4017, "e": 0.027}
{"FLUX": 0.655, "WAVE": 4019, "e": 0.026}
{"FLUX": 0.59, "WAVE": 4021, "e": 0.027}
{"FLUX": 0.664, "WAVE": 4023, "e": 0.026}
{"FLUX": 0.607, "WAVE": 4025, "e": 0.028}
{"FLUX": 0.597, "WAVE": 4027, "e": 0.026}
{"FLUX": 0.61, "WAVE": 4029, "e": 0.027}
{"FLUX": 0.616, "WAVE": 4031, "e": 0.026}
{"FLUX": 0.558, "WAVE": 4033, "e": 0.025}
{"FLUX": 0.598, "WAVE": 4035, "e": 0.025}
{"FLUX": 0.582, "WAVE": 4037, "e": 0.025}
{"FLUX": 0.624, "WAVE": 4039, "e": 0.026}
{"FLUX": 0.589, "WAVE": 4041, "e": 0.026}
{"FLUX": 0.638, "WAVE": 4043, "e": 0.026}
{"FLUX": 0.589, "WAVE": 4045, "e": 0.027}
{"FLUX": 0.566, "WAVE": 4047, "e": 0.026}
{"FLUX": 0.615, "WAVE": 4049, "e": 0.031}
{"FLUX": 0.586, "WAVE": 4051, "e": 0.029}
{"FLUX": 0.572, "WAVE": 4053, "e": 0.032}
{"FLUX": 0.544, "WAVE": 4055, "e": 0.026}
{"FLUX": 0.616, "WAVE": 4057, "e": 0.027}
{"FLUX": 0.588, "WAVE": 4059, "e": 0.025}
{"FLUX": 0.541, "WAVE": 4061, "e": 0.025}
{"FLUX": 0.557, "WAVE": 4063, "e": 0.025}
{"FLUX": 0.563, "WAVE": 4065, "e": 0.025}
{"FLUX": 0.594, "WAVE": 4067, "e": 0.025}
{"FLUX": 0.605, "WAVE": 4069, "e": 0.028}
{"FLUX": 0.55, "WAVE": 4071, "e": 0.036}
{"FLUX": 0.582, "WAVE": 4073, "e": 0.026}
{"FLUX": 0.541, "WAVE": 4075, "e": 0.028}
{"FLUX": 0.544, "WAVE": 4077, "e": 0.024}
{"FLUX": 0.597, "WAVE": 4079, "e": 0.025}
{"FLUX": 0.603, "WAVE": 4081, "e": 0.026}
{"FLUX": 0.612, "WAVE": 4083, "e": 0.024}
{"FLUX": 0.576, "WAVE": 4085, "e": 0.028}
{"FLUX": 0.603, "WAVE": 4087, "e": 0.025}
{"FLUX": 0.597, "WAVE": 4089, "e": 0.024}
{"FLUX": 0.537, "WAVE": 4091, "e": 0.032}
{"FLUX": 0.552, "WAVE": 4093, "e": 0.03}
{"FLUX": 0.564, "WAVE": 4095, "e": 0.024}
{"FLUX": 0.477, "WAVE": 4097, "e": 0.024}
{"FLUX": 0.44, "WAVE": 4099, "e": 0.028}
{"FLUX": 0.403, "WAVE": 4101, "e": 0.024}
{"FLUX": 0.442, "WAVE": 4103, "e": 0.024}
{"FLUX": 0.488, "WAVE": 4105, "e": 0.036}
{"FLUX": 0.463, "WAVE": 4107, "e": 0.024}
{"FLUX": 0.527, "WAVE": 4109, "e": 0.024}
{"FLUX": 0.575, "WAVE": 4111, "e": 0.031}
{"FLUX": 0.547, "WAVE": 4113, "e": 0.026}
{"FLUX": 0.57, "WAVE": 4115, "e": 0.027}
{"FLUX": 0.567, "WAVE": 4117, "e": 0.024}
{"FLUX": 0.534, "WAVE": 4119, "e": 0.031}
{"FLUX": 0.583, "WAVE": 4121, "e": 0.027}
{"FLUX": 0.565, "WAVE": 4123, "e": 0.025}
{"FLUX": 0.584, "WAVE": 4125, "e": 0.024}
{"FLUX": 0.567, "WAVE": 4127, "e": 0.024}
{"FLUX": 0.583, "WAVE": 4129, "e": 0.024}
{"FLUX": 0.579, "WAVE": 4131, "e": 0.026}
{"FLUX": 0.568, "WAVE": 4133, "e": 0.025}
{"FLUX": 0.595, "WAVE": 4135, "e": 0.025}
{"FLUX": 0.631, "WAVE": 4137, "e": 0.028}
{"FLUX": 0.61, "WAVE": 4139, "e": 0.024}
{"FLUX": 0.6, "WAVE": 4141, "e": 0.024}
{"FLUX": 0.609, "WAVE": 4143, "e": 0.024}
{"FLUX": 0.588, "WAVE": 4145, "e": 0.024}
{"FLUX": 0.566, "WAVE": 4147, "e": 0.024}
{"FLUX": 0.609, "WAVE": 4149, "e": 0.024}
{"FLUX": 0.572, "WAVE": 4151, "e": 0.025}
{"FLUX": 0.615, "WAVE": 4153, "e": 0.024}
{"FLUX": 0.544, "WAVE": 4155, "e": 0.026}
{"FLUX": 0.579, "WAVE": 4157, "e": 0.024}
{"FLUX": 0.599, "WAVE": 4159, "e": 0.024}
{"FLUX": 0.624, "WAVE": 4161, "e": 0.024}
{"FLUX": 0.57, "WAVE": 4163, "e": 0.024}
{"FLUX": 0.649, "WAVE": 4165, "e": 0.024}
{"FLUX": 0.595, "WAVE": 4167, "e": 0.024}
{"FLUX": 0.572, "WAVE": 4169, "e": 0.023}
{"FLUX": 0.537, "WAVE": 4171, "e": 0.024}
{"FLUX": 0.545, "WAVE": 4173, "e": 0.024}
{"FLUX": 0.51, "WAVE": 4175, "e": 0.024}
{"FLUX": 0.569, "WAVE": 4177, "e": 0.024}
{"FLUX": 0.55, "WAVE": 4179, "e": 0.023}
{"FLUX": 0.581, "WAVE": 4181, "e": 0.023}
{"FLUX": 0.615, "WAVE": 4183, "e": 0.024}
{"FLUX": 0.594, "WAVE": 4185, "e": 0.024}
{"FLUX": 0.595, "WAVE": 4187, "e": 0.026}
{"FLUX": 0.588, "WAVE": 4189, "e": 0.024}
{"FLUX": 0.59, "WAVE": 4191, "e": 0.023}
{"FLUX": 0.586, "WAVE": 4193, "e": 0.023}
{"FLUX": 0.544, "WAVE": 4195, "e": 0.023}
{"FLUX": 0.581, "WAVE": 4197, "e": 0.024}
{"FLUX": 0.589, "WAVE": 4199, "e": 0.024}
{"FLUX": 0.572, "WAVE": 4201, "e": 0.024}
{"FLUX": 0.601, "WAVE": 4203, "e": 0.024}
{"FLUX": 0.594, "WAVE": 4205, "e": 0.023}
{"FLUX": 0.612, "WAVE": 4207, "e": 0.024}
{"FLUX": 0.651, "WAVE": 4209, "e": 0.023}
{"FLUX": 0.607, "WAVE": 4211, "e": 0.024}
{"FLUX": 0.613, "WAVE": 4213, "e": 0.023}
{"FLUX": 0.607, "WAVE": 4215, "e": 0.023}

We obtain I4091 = 2.9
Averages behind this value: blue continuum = 0.599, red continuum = 0.584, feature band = 0.536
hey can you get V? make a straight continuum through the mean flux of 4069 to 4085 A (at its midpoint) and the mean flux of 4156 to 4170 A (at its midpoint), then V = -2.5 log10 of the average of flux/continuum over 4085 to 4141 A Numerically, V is 0.074 mag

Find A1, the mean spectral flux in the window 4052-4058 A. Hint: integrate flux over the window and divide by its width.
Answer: 0.577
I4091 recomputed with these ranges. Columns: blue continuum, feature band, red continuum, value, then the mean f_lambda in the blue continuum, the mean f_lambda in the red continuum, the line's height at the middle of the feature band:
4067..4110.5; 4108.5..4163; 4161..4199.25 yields -2.1 A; 0.54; 0.578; 0.559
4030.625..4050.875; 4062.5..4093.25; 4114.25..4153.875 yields 0.8 A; 0.596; 0.585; 0.592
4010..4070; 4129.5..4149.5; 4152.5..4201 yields -0.4 A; 0.597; 0.58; 0.584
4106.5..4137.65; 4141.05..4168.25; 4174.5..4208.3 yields -1.0 A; 0.566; 0.582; 0.574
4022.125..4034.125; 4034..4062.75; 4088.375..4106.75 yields -0.6 A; 0.608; 0.497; 0.575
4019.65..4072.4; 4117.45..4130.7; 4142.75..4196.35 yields 0.3 A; 0.591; 0.581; 0.585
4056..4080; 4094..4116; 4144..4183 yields 2.9 A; 0.573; 0.579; 0.575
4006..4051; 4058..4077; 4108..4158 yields 0.9 A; 0.608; 0.579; 0.597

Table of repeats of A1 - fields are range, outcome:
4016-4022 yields 0.615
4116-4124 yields 0.562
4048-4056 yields 0.579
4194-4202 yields 0.572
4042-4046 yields 0.613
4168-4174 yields 0.551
